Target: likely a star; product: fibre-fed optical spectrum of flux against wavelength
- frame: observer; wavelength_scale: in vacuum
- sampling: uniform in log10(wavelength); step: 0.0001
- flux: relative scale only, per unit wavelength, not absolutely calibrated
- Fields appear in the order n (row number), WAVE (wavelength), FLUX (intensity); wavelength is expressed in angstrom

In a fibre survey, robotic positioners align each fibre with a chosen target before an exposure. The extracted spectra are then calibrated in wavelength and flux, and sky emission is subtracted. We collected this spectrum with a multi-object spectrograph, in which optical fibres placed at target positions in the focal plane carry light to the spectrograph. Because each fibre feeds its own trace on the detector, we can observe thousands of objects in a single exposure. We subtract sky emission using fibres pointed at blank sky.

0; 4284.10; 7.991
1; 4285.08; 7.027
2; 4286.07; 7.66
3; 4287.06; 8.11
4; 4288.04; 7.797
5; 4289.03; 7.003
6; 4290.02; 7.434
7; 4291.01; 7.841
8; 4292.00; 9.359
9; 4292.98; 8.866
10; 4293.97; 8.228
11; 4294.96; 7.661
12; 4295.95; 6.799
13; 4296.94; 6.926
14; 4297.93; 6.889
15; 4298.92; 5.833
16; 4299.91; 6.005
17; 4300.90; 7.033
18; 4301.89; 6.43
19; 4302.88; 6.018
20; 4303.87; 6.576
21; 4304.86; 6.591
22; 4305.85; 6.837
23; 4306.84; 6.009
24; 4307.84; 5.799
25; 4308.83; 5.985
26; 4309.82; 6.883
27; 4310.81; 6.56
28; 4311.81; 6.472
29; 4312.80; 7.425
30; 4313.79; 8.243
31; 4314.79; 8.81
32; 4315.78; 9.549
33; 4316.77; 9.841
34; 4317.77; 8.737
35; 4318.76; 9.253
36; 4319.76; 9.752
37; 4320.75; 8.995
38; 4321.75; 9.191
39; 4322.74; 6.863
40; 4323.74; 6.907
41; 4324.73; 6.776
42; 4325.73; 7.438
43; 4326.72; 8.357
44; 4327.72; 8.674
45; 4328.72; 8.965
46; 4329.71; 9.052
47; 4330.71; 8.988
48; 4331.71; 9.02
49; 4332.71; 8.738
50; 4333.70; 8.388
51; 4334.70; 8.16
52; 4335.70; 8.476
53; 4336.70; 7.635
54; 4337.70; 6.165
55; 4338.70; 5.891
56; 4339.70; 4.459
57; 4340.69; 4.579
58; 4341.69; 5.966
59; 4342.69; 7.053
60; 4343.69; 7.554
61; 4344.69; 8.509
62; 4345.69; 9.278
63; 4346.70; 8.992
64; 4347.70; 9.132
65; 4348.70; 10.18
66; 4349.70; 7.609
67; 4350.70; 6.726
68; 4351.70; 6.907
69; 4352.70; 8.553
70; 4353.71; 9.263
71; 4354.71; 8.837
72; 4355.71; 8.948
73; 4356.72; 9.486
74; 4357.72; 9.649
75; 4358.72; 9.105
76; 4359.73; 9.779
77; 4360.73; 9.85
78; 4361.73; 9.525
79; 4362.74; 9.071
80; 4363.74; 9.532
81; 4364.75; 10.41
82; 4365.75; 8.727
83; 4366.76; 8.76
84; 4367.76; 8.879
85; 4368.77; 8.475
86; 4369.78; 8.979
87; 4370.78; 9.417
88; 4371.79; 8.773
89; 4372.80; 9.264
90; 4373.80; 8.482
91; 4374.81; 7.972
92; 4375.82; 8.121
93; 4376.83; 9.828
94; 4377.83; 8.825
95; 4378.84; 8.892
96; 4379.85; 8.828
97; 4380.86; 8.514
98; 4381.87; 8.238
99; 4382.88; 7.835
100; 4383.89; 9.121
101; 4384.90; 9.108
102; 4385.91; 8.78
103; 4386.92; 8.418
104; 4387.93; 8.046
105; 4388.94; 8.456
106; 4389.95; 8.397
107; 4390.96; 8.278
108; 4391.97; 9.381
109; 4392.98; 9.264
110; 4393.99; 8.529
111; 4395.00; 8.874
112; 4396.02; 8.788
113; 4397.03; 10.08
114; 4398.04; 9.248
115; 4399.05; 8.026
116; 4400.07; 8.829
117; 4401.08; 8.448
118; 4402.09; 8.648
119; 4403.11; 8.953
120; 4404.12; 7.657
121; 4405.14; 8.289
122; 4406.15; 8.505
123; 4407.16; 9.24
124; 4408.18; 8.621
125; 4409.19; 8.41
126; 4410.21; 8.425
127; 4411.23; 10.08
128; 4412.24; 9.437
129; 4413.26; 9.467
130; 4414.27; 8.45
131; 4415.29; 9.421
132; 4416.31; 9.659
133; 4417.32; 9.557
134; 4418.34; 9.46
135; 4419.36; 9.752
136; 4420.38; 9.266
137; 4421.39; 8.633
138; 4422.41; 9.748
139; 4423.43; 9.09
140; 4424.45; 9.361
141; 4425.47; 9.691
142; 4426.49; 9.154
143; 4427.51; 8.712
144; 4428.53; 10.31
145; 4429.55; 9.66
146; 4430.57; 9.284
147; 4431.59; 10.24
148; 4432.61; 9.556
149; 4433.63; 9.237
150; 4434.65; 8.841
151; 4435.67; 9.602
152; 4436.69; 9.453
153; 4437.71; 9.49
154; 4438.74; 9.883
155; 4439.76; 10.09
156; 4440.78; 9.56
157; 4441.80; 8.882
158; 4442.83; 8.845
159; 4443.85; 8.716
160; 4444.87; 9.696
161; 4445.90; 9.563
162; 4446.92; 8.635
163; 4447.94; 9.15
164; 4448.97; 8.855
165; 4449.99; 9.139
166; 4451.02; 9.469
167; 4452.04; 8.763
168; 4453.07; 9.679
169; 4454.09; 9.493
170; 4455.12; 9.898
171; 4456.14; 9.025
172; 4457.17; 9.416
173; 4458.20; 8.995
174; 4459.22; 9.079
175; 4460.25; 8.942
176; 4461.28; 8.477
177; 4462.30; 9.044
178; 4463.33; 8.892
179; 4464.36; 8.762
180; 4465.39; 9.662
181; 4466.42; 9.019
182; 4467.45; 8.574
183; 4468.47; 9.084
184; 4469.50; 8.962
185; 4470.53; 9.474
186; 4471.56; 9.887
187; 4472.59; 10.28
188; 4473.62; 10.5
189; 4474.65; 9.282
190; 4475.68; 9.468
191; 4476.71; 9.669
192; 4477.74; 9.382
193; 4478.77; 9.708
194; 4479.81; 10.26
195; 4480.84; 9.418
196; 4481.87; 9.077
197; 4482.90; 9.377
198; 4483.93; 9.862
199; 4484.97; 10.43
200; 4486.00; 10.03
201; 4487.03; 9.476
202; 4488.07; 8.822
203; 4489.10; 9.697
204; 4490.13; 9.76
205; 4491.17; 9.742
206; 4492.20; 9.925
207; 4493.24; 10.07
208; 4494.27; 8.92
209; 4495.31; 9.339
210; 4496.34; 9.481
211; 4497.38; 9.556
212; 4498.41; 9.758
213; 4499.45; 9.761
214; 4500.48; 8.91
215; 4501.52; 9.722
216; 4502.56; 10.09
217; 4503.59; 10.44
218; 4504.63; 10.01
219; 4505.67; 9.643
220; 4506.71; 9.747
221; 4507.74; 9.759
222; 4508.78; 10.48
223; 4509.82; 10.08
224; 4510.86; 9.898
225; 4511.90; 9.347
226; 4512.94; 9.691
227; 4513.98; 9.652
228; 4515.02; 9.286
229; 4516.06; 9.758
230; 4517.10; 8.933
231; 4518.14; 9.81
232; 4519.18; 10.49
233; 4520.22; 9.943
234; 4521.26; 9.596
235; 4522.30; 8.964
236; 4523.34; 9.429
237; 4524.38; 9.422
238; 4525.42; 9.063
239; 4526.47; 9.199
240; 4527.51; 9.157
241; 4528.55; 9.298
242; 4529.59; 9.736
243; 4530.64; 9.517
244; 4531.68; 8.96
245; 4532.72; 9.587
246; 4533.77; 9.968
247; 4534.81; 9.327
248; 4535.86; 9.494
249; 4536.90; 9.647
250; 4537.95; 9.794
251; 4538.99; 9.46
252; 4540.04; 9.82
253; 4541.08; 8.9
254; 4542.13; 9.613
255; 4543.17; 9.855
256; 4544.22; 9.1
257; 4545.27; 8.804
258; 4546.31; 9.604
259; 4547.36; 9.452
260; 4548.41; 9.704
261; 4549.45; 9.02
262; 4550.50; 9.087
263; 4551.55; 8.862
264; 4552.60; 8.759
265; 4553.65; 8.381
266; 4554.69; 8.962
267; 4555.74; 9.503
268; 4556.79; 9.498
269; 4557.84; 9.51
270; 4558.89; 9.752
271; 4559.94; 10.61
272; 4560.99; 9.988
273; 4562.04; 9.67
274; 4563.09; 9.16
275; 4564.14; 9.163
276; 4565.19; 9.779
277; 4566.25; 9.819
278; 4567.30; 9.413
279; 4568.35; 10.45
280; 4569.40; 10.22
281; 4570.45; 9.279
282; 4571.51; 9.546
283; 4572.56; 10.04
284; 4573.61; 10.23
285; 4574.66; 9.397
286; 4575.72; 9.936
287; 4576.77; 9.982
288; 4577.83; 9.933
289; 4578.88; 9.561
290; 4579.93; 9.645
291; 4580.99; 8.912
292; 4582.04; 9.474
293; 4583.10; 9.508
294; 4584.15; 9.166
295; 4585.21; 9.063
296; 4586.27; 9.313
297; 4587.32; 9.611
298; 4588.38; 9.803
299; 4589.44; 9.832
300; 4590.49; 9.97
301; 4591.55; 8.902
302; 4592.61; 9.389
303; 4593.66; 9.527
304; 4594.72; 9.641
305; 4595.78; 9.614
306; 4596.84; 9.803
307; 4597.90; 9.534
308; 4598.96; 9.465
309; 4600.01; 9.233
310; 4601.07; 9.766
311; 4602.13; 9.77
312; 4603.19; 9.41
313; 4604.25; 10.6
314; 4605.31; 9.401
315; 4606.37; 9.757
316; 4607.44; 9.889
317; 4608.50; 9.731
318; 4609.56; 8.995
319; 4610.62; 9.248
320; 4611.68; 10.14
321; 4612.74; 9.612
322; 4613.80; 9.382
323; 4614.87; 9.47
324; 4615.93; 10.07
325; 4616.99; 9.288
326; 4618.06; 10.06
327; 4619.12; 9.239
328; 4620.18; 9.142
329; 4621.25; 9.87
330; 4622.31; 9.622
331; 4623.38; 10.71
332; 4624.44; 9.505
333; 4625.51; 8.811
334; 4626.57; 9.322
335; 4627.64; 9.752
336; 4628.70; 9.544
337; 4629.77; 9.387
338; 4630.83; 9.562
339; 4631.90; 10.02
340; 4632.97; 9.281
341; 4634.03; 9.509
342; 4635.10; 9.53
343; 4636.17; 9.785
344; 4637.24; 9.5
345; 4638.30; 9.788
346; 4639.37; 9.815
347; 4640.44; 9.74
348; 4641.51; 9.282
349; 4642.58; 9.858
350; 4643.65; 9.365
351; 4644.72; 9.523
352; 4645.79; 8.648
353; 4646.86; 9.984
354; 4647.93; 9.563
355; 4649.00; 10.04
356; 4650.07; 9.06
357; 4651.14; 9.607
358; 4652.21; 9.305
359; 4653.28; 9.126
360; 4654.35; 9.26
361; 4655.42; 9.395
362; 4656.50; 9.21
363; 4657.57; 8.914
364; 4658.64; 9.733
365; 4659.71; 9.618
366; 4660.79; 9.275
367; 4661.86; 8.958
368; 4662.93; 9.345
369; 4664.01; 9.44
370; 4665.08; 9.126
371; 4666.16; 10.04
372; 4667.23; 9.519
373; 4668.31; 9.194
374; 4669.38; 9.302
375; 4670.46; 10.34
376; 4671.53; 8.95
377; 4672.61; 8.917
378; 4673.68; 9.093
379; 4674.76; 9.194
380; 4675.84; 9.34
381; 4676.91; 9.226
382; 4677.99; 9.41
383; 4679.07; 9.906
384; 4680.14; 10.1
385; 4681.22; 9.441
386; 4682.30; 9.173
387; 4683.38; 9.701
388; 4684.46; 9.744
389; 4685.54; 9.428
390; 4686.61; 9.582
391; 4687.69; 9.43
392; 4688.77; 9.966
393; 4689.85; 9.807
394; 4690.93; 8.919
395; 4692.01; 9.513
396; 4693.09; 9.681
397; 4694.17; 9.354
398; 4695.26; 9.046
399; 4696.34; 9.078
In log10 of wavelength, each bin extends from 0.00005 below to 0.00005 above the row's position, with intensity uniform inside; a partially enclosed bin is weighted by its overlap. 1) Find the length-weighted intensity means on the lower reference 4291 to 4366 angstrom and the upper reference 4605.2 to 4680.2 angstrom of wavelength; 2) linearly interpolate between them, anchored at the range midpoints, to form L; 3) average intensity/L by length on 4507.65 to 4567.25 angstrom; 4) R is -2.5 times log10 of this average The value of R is -0.060 mag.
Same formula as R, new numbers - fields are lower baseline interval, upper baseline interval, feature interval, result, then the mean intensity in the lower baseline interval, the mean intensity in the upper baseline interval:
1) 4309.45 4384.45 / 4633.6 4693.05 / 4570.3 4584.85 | -0.05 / 8.39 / 9.47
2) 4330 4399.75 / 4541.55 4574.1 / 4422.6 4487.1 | -0.05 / 8.53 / 9.51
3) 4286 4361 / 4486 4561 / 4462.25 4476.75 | -0.04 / 7.82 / 9.53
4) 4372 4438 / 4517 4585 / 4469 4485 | -0.05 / 8.99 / 9.51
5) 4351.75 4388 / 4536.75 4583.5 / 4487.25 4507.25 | -0.04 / 8.94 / 9.53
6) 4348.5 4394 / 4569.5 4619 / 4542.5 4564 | 0.01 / 8.82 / 9.61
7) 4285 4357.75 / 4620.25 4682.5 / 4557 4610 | -0.06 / 7.73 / 9.48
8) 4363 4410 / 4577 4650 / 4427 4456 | -0.05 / 8.76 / 9.57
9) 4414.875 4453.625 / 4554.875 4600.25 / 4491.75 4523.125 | -0.02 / 9.37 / 9.62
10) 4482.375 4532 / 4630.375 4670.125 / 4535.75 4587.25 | 0.01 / 9.63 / 9.47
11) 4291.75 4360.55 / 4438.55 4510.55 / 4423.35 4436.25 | -0.06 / 7.81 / 9.48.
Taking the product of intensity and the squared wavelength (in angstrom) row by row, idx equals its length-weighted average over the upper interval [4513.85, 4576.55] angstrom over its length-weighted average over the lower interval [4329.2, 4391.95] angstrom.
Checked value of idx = 1.22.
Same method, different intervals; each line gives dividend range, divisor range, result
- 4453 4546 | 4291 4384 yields 1.26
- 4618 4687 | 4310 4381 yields 1.29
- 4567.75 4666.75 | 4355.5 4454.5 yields 1.16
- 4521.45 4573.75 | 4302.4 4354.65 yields 1.35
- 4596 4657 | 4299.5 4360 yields 1.39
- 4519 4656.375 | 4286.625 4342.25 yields 1.43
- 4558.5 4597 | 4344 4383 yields 1.20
